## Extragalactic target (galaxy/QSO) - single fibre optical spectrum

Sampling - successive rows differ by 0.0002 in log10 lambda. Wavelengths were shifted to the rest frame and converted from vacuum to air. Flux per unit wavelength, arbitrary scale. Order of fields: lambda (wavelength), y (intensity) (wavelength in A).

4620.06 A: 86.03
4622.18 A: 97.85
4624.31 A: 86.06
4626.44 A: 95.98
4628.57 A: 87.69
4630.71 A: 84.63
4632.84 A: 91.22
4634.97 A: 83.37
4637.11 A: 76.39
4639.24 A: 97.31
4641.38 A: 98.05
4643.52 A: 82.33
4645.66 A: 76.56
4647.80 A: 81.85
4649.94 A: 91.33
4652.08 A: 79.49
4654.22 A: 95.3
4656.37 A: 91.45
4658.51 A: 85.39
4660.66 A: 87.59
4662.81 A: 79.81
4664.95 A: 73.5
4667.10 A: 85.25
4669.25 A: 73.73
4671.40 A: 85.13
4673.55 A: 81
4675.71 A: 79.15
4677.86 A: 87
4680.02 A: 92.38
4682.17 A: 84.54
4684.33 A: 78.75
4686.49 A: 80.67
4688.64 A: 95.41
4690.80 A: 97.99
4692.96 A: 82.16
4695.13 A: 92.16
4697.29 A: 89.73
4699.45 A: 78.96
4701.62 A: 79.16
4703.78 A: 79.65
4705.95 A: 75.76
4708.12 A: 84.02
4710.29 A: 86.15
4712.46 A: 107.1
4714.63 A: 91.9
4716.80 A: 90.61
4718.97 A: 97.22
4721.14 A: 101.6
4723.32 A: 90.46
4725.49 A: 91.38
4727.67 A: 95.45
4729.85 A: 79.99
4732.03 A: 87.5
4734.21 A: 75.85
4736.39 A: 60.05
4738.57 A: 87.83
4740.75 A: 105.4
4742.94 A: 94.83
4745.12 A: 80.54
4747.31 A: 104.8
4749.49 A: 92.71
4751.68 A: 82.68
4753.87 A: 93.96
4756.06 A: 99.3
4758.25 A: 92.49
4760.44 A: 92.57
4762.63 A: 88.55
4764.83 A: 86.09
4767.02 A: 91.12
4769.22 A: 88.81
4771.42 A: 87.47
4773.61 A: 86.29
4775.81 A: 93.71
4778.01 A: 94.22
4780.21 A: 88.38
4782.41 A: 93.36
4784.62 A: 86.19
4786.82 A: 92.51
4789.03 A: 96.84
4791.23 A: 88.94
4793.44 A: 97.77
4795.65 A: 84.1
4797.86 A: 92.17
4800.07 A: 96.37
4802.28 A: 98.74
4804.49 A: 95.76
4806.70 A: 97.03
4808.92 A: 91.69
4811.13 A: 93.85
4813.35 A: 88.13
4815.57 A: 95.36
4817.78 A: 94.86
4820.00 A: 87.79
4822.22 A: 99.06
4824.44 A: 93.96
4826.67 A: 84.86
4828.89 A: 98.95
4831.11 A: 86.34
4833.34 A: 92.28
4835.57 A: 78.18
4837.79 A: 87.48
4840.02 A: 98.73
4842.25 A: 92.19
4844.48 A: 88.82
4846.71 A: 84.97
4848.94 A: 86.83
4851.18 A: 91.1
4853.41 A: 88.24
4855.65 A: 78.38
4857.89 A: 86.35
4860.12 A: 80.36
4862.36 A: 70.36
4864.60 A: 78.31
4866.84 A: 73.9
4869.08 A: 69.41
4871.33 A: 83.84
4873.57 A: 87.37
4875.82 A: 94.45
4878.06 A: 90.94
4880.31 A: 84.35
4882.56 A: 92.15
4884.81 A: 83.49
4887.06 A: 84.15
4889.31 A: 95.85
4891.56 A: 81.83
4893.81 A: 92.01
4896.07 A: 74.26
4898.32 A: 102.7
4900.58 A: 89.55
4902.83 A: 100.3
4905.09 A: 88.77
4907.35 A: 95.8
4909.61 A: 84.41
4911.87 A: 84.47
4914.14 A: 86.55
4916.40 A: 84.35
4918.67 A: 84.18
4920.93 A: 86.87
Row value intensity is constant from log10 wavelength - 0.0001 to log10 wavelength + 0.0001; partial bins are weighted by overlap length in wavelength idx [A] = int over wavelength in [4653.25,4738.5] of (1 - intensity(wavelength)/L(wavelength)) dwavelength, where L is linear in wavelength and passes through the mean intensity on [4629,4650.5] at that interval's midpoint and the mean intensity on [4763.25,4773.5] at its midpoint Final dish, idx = 1.1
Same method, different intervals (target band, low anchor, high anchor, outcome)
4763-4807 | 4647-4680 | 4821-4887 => -3.15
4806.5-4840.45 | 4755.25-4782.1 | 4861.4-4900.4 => -1.40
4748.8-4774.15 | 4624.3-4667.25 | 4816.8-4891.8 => -1.07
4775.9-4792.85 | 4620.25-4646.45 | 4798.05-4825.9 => 0.26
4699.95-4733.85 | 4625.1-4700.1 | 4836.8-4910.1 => -1.05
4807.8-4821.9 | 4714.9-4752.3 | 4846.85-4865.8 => -1.23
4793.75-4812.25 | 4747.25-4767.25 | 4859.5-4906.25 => -0.88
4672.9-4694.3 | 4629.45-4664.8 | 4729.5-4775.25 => 0.22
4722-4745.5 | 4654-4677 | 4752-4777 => 0.45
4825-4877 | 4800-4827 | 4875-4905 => 3.63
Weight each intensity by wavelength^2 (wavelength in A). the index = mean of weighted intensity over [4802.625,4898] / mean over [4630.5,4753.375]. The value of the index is 1.1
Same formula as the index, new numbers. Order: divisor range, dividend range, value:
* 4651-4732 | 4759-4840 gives 1.10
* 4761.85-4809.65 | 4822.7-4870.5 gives 0.95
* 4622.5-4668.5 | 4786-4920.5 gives 1.12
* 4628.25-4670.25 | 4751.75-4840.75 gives 1.15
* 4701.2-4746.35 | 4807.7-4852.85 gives 1.08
